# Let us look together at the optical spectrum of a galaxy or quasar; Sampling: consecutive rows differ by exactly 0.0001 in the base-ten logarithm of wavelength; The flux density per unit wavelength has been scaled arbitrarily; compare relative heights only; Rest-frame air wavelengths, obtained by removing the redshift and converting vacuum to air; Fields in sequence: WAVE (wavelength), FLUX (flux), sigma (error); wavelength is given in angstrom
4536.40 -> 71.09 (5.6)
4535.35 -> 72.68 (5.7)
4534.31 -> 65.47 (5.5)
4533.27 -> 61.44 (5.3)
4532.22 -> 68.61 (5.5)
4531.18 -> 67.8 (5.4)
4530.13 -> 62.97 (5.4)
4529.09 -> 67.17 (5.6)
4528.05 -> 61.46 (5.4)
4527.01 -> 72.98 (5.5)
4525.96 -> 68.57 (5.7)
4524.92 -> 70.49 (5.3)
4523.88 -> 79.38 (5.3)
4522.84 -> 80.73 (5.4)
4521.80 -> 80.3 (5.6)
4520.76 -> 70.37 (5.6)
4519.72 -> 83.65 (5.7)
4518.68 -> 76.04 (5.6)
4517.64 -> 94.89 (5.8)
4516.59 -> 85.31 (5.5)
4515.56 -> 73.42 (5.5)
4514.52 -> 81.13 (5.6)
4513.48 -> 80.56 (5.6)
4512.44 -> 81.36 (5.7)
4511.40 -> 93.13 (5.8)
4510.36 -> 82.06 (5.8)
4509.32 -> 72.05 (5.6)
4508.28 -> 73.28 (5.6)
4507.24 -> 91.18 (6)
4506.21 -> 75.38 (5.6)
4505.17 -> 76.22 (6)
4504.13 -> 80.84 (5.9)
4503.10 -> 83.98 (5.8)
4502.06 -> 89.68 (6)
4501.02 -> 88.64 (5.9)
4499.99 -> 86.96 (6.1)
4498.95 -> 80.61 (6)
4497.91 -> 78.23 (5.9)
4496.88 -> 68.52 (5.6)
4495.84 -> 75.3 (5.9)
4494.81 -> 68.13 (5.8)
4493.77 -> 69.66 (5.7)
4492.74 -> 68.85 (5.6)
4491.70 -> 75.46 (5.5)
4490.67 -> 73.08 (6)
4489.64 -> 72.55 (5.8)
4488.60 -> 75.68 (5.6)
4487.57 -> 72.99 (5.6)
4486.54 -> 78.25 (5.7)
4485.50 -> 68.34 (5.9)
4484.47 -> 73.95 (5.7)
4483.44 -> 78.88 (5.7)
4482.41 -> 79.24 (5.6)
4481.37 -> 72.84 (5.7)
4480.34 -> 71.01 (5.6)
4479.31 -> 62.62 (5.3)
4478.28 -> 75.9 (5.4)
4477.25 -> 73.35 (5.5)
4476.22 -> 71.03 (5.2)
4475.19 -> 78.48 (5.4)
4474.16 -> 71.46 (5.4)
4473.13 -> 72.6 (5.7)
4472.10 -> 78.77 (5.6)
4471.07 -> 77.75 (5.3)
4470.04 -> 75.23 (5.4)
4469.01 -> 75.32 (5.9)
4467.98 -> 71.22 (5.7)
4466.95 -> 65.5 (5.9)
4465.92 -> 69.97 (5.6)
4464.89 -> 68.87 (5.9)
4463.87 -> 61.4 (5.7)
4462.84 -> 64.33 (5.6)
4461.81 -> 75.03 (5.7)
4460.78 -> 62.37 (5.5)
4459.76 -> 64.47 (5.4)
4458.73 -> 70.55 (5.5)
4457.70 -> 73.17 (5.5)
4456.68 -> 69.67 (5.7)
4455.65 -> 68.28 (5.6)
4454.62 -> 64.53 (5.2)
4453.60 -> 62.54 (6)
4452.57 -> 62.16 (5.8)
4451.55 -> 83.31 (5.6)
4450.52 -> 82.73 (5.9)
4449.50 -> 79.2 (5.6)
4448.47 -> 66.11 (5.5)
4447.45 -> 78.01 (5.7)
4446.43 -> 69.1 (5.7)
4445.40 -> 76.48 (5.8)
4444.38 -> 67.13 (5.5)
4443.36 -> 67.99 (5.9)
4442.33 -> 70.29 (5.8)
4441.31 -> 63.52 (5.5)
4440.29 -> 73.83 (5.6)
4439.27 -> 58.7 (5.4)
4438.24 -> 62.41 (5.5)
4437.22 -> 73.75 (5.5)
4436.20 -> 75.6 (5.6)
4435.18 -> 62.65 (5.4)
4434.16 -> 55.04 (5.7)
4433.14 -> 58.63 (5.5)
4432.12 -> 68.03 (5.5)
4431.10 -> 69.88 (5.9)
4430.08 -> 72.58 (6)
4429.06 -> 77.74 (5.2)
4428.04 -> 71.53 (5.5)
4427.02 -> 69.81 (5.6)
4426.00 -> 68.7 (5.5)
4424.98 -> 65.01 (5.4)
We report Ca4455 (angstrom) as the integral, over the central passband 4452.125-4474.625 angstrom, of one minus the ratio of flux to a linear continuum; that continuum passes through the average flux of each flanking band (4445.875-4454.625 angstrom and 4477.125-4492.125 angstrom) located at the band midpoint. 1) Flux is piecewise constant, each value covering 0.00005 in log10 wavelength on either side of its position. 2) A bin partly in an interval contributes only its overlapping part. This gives 1.1 angstrom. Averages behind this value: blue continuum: 72.4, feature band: 69.3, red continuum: 73.6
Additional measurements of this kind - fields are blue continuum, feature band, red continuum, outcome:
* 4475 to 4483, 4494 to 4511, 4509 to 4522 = -0.2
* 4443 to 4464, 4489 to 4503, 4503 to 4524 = 0.2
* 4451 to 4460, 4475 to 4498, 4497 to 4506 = 1.4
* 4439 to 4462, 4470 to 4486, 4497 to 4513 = 0.5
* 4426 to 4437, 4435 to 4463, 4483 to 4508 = 0.4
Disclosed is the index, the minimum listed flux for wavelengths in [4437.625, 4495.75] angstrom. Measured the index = 58.7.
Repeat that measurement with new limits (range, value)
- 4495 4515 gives 68.52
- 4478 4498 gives 62.62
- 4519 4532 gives 61.46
